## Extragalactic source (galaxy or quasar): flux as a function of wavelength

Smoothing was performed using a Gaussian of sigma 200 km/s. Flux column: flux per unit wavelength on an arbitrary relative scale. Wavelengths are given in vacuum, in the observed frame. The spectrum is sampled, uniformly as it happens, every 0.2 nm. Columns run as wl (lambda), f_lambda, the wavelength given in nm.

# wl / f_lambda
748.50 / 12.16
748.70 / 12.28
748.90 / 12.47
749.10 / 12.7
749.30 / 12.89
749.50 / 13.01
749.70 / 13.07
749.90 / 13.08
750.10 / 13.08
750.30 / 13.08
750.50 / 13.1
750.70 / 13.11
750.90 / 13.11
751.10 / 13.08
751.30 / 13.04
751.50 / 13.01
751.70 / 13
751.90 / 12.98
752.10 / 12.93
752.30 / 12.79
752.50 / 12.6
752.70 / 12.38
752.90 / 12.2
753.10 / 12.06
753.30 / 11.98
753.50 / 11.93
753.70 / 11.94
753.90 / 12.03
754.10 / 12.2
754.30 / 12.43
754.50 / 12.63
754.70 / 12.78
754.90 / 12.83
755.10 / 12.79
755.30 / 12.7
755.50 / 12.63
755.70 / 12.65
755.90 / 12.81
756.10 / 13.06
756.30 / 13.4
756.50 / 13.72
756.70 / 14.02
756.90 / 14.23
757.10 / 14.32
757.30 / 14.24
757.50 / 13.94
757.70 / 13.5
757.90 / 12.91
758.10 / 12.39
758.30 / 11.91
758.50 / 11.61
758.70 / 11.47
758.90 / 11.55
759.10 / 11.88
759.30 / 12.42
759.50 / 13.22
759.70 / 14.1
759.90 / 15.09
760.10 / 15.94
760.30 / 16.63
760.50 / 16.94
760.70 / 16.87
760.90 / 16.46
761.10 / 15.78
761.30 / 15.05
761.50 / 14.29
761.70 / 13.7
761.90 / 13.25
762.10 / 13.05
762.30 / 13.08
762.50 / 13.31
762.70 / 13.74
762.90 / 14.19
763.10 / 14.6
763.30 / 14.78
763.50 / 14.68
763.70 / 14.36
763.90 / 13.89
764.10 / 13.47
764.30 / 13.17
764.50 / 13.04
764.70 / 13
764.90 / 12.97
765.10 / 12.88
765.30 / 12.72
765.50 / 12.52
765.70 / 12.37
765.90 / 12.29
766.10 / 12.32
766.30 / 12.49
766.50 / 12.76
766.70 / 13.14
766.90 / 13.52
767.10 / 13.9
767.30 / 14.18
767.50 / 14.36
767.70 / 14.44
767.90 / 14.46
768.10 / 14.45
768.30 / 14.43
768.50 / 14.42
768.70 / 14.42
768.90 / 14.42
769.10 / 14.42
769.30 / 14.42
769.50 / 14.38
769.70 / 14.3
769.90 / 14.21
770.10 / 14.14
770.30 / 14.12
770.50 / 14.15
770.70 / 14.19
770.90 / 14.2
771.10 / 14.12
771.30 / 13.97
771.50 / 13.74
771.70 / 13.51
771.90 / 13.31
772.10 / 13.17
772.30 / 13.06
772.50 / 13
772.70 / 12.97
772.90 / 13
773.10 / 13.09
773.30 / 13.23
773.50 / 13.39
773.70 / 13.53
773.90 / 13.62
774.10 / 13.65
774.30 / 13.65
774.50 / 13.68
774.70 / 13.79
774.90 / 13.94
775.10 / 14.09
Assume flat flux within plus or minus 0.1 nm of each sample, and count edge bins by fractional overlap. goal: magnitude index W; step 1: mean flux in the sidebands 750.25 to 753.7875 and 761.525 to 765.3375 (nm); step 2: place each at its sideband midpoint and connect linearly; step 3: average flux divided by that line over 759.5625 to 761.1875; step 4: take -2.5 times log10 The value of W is -0.19 mag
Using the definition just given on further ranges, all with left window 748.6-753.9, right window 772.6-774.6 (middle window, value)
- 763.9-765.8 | 0.01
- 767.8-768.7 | -0.10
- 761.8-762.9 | -0.03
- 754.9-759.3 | 0.00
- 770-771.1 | -0.07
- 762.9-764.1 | -0.10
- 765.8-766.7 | 0.05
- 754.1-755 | 0.02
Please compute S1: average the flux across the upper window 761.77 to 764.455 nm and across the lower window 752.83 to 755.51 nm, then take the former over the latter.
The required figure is 1.12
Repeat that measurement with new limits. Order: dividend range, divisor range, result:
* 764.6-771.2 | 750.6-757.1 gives 1.07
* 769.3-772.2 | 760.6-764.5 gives 0.98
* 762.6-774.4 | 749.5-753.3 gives 1.06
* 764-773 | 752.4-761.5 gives 1.02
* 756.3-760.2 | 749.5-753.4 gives 1.04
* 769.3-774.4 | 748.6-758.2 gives 1.06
